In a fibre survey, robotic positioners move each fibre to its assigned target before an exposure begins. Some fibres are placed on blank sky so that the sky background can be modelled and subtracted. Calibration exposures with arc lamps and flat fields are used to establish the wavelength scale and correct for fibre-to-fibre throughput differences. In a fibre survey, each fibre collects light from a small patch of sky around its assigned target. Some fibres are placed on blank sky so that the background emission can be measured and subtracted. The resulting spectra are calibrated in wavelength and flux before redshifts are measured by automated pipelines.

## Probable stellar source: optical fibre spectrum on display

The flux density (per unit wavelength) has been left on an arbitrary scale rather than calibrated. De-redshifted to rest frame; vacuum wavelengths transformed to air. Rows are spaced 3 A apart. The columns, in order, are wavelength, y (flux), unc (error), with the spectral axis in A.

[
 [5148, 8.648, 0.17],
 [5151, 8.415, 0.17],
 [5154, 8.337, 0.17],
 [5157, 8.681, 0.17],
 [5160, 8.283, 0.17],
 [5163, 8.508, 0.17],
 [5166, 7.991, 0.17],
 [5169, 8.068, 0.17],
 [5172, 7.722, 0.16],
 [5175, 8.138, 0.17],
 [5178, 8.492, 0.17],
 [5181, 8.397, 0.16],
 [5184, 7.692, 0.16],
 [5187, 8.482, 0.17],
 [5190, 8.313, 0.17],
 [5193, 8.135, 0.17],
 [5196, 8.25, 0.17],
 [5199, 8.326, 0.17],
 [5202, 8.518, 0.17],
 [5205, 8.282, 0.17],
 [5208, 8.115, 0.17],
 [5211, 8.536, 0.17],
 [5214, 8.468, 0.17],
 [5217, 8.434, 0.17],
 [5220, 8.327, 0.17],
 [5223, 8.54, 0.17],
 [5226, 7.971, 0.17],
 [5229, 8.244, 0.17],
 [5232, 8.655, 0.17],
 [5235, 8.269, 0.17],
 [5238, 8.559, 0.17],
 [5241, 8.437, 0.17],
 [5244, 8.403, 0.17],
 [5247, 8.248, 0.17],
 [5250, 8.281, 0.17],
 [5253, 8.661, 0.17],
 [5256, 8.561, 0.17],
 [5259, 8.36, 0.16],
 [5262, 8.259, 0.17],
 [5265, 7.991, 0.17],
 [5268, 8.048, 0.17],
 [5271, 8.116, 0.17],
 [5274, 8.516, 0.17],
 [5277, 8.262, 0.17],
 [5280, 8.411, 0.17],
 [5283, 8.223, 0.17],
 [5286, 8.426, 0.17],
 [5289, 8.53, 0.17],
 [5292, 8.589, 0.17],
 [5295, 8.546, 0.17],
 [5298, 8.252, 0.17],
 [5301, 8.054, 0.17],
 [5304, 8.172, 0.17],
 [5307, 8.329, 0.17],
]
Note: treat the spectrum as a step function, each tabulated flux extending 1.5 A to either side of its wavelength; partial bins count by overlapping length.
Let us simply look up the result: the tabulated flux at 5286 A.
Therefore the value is 8.426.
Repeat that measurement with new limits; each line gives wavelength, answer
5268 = 8.048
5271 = 8.116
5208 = 8.115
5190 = 8.313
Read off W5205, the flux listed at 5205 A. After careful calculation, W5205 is 8.282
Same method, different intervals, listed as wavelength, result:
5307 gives 8.329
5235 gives 8.269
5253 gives 8.661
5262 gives 8.259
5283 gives 8.223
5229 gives 8.244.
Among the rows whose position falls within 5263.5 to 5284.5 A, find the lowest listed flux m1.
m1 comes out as 7.991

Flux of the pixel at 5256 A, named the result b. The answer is 8.561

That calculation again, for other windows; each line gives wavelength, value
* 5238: 8.559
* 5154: 8.337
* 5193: 8.135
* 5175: 8.138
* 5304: 8.172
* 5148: 8.648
